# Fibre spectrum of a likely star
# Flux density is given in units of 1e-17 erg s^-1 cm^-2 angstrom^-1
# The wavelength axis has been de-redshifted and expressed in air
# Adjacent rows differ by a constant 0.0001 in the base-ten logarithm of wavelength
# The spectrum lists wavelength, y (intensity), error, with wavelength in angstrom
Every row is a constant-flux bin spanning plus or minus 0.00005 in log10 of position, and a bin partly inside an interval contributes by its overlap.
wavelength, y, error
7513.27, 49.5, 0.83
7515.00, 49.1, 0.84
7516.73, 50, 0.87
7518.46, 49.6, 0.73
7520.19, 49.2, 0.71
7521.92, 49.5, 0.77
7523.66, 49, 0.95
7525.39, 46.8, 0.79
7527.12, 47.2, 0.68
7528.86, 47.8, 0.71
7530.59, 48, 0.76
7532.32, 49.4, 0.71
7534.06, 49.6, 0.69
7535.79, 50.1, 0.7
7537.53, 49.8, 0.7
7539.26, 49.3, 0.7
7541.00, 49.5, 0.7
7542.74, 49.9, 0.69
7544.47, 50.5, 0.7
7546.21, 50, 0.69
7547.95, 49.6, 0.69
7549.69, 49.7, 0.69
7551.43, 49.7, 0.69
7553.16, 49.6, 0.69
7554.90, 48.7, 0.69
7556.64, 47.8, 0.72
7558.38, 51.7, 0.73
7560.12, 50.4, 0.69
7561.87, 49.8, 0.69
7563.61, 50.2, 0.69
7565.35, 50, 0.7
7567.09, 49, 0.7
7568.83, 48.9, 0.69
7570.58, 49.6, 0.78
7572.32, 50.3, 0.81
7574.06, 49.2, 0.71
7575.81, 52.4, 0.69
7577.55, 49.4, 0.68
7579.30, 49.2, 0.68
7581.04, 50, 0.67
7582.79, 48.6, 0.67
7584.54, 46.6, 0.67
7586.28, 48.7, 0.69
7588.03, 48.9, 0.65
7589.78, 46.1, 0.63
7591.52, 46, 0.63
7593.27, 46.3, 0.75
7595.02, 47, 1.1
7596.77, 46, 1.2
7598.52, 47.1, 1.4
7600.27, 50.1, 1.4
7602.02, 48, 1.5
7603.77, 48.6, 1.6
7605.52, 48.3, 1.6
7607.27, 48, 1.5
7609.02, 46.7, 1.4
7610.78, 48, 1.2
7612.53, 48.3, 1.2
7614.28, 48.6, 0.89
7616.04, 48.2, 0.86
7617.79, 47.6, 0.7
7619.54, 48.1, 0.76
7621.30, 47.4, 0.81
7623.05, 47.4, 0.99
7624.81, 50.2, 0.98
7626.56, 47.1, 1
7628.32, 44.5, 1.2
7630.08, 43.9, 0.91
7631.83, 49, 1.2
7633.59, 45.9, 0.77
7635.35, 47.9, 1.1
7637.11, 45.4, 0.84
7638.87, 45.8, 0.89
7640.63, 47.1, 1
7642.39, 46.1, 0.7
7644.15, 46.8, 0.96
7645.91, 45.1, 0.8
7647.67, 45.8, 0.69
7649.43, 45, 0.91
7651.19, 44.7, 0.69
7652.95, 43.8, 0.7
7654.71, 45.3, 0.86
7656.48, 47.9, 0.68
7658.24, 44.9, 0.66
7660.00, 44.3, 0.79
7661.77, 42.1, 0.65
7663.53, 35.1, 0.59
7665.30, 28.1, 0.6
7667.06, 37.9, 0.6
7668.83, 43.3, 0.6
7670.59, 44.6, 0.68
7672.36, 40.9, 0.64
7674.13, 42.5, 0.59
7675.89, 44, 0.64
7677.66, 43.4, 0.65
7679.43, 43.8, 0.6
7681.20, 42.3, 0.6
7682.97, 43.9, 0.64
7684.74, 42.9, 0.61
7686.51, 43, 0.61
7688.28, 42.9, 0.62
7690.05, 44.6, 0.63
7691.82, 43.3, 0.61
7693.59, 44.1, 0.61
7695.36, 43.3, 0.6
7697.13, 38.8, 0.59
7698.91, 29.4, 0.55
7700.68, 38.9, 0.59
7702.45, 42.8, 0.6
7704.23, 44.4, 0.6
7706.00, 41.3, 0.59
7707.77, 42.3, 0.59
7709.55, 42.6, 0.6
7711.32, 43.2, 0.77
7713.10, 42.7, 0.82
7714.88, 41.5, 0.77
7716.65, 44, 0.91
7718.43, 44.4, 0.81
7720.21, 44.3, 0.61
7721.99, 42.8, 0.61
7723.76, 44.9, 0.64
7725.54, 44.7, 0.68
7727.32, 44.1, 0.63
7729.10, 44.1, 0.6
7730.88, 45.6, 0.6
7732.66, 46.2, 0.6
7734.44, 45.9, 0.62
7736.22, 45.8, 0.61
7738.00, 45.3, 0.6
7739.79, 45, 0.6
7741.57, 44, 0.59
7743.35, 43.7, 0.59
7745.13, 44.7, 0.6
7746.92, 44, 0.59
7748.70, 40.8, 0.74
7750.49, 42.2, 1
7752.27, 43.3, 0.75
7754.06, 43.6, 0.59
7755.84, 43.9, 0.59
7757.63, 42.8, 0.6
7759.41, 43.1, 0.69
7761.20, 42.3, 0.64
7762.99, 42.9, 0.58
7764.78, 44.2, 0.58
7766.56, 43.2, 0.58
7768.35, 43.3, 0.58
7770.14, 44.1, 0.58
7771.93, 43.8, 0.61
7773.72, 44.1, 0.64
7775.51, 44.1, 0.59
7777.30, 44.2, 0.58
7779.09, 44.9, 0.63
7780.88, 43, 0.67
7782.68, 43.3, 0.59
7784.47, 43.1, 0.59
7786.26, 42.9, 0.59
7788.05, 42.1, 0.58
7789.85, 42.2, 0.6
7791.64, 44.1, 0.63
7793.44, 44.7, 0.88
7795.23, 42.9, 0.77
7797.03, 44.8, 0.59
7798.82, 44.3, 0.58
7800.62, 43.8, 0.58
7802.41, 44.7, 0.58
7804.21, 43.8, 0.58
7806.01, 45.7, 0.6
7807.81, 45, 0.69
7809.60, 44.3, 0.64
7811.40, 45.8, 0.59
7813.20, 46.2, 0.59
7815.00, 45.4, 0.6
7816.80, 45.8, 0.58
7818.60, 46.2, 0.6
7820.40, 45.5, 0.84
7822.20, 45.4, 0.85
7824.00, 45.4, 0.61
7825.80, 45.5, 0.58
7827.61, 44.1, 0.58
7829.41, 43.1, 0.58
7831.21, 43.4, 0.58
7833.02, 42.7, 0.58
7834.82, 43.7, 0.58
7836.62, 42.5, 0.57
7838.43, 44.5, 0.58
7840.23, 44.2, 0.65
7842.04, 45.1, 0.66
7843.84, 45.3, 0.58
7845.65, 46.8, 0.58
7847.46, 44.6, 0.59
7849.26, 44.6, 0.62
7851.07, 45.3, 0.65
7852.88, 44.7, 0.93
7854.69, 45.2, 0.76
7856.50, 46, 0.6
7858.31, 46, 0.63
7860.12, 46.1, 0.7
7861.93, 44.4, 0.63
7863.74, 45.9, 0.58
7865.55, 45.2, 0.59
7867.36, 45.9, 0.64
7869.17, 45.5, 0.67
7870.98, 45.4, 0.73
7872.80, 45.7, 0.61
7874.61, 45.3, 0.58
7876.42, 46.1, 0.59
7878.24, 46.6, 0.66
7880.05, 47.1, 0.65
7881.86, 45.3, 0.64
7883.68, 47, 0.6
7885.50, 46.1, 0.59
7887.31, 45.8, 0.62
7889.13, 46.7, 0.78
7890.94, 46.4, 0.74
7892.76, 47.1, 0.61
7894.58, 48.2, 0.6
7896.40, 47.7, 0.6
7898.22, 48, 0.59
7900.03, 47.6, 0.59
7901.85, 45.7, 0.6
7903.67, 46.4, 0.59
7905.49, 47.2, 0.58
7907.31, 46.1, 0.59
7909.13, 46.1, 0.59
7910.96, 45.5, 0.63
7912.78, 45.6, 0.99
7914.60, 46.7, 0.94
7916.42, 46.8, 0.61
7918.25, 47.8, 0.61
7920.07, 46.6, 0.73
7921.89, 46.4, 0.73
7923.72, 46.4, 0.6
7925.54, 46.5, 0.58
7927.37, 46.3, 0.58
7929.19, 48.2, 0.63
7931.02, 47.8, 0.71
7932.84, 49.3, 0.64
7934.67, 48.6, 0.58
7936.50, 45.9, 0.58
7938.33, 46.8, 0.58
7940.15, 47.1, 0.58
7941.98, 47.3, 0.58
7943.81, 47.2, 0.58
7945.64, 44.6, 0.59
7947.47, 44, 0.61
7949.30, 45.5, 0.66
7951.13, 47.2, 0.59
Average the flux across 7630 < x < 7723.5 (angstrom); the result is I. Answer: 43.1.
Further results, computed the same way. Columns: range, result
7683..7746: 43.2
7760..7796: 43.5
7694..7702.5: 38.5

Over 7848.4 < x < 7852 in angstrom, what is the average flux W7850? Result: 44.9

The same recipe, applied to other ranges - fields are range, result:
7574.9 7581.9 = 50.2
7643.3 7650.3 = 45.7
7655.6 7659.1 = 46.5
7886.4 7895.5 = 46.8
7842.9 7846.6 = 46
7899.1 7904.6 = 46.6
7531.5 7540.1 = 49.6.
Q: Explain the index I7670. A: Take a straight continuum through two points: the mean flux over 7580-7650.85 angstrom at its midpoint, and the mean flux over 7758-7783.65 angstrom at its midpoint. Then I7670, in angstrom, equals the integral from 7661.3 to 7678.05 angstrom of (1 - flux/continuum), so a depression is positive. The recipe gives 2.15 angstrom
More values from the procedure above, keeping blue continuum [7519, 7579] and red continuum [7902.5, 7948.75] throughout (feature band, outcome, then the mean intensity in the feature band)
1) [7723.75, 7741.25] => 1.08 angstrom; 45.1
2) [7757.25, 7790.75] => 3.11 angstrom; 43.4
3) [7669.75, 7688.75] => 2.11 angstrom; 43.1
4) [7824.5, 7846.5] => 1.43 angstrom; 44.3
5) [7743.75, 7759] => 1.52 angstrom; 43.2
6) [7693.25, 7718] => 3.55 angstrom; 41.4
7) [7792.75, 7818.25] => 1.46 angstrom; 44.8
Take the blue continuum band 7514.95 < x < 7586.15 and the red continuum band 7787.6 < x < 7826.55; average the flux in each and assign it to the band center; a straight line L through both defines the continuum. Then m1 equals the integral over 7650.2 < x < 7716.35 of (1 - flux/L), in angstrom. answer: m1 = 6.9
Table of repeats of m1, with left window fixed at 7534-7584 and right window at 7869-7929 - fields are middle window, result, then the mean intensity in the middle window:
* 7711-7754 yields 3.60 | 44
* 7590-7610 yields 0.77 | 47.4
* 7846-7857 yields 0.43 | 45.1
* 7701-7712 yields 1.31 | 42.6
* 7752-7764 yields 1.18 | 43.1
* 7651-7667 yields 2.40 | 41.5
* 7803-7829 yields 1.13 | 45.2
